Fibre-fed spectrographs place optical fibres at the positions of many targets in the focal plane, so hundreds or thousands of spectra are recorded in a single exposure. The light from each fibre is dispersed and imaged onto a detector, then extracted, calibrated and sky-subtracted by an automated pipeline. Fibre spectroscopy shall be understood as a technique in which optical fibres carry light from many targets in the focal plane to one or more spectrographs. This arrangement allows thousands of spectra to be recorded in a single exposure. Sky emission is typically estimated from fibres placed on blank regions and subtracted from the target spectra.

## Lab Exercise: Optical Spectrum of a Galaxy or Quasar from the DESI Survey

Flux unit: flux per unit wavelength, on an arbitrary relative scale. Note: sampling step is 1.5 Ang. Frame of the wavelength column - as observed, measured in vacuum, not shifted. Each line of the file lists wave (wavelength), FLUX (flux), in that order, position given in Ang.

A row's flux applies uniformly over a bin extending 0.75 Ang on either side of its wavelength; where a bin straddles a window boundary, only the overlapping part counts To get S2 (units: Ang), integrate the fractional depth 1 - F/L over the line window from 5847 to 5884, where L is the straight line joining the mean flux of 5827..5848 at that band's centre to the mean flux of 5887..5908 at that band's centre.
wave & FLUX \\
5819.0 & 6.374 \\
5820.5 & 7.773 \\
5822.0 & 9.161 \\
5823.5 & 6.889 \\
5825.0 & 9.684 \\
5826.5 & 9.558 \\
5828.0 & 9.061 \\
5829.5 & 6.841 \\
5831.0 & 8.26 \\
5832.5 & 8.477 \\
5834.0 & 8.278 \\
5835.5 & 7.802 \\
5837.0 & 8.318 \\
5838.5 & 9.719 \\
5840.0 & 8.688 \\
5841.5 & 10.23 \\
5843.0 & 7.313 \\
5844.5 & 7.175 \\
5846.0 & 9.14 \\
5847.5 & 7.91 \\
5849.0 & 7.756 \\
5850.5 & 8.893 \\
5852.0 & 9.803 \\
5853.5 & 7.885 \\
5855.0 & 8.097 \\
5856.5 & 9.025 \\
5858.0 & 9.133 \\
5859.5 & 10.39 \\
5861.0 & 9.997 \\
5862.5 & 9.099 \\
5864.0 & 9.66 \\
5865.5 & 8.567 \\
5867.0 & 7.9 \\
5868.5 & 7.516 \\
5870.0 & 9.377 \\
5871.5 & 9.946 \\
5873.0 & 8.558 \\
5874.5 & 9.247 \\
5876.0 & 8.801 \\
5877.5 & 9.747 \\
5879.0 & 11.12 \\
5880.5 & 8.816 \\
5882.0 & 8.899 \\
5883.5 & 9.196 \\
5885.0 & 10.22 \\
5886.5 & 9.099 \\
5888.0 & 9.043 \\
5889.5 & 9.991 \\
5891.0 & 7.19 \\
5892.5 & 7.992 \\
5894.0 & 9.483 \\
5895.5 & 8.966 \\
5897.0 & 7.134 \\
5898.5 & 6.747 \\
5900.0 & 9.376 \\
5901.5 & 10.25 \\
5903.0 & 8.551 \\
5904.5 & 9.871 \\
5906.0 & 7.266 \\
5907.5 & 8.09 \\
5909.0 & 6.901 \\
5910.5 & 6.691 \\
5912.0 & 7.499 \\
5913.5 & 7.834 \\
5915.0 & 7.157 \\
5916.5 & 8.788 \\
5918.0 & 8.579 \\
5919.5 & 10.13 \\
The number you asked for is -2.4 Ang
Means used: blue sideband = 8.39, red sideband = 8.58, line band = 9.02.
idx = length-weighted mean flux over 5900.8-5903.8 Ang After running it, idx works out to 9.39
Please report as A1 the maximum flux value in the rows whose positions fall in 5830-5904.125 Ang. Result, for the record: 11.12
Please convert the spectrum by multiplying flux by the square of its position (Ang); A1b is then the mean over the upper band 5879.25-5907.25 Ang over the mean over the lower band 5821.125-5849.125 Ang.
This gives 1.06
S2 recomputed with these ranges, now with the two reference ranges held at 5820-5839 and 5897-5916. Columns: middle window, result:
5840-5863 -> -1.3 Ang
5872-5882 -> -1.5 Ang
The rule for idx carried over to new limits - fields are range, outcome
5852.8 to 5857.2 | 8.33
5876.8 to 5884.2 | 9.56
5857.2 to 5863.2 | 9.65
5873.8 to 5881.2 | 9.55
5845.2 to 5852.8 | 8.68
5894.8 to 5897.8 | 8.01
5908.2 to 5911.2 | 6.82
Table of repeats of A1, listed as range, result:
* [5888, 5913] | 10.25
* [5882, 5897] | 10.22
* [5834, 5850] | 10.23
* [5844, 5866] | 10.39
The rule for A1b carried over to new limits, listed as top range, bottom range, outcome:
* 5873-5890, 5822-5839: 1.13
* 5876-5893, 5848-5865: 1.03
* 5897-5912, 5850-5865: 0.90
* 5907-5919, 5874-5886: 0.82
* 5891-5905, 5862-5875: 0.98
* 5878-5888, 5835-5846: 1.13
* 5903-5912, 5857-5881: 0.86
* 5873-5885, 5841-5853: 1.12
